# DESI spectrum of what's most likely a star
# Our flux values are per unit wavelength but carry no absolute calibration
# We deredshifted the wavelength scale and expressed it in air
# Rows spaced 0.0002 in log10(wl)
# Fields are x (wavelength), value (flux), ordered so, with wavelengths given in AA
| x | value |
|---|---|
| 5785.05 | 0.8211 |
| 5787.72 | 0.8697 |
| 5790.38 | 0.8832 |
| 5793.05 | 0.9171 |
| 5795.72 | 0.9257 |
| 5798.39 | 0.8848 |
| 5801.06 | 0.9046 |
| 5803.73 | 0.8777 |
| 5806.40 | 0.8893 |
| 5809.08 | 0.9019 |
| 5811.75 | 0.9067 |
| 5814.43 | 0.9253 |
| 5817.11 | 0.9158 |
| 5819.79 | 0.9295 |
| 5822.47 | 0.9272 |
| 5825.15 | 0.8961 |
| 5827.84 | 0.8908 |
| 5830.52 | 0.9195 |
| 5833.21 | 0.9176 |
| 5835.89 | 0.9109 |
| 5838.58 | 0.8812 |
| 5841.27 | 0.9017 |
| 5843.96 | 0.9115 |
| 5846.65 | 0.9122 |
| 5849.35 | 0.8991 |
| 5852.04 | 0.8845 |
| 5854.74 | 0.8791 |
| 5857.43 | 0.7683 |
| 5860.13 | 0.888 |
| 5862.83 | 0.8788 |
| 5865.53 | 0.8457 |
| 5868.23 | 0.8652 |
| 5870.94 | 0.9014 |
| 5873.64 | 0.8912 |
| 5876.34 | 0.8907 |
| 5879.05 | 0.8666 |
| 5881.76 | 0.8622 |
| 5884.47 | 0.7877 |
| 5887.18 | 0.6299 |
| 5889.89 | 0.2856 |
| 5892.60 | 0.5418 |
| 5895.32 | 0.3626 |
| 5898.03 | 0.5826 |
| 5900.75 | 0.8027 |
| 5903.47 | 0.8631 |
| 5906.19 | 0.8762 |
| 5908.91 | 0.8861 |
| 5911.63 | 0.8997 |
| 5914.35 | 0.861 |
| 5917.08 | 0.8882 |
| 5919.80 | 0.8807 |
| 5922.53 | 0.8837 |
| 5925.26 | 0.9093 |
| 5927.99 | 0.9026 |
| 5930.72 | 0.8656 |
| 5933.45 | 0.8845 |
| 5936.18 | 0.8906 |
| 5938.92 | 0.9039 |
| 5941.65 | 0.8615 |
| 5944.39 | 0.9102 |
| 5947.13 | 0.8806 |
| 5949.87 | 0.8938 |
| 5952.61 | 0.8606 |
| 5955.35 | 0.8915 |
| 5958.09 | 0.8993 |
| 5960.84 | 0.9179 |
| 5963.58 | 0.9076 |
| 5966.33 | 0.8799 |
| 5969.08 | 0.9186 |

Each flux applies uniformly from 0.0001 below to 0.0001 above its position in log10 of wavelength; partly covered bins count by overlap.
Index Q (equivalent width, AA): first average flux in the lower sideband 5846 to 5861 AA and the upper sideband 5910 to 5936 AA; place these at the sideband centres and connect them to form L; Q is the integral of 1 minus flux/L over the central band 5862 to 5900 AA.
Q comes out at 6.5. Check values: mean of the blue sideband 0.869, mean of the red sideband 0.886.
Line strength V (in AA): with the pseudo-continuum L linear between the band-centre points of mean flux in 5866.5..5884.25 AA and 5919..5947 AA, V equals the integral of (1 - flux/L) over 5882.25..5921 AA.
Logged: 6.74 AA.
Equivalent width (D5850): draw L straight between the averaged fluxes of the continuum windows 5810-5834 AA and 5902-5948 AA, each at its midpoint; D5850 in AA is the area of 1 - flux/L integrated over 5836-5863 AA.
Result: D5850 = 0.7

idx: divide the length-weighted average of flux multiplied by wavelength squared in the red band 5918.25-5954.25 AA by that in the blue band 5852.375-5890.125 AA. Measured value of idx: 1.11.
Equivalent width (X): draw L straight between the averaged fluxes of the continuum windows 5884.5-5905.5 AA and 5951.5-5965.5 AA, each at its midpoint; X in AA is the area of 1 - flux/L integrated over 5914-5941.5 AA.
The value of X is -4.91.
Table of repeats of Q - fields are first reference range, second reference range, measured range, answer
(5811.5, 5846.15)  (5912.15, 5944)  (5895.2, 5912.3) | 2.2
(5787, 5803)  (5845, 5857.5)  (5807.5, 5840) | -0.8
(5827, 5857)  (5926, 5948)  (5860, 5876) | 0.3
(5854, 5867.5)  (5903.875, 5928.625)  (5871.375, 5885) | -0.1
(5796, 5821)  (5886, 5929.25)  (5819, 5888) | -3.3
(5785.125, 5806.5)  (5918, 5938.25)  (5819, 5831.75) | -0.3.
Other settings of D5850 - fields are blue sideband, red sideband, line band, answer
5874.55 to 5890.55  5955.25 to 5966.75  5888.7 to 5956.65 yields 1.31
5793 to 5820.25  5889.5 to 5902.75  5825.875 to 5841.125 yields -2.01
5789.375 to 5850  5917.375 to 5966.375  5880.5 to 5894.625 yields 4.56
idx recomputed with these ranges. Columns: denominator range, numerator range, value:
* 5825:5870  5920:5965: 1.04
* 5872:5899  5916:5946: 1.34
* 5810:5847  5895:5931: 0.94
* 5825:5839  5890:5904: 0.66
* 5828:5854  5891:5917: 0.84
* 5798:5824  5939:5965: 1.03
